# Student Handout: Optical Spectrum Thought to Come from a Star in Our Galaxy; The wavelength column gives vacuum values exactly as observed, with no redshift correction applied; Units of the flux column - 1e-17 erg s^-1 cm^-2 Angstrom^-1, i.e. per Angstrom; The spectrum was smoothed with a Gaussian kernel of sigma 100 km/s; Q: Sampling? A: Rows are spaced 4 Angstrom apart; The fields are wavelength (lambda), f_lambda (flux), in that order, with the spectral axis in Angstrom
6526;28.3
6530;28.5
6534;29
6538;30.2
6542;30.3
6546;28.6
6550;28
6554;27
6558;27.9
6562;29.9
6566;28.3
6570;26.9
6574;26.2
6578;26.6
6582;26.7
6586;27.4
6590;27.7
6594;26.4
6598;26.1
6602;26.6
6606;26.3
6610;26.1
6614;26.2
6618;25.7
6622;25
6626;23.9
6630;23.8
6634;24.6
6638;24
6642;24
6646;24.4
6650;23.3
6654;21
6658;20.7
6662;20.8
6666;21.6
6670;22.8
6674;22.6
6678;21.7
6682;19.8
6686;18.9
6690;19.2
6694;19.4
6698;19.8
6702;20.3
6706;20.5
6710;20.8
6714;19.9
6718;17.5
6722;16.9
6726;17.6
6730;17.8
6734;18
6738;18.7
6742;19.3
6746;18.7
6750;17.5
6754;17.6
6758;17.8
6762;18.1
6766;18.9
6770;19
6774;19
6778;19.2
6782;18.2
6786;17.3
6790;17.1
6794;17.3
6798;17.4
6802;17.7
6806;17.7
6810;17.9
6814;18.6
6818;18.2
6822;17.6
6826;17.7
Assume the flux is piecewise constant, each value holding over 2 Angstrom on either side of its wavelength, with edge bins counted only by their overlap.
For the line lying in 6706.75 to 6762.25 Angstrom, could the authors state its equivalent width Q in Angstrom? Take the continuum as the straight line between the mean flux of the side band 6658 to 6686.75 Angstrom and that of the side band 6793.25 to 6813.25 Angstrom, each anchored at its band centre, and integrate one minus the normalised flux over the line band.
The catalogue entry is 3.4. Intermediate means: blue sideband 21.2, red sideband 17.7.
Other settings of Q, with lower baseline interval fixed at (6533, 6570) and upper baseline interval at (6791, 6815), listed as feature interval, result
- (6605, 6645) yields 0.9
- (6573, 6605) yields 0.4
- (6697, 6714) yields 1.3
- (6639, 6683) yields 3.2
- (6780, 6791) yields 0.5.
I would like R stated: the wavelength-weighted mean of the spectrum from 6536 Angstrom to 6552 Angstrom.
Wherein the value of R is 29.3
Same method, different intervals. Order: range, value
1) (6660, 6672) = 21.7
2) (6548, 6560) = 27.6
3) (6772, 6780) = 19.1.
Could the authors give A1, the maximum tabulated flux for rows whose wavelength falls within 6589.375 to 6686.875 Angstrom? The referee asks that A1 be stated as 27.7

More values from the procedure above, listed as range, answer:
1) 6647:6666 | 23.3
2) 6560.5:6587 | 29.9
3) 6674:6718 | 22.6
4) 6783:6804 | 17.7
